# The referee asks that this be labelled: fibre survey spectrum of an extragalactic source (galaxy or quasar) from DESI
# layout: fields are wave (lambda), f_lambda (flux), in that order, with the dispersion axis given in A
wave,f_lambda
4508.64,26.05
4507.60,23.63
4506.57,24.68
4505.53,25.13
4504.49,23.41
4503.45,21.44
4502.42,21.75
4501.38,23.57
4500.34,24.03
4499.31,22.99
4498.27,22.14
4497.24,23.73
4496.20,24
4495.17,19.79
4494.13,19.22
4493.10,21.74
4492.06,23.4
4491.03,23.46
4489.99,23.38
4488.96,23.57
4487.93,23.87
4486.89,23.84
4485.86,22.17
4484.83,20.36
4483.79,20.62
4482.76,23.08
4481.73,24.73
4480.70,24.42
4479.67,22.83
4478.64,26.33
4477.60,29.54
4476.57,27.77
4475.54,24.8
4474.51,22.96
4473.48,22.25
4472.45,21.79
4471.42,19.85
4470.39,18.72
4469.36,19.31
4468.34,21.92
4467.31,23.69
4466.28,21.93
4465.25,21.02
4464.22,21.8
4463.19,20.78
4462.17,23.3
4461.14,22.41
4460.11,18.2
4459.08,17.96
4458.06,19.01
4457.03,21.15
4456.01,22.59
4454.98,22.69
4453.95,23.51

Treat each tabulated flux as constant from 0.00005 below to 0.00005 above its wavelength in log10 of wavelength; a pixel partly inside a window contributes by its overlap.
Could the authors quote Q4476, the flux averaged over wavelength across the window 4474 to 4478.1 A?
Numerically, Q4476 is 26.3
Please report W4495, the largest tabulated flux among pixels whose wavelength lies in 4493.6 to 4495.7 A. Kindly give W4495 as 19.79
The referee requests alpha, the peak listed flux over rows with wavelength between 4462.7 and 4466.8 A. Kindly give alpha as 21.93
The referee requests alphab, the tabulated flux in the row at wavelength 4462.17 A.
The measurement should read 23.3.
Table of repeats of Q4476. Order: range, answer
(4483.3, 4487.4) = 21.7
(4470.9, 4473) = 20.8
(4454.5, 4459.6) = 20.7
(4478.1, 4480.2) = 24.5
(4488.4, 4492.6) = 23.4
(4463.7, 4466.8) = 21.5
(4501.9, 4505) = 22.2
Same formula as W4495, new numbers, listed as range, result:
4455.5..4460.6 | 22.59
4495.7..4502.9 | 24.03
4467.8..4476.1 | 24.8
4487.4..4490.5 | 23.87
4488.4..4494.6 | 23.57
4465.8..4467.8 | 23.69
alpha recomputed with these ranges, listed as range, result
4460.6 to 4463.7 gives 23.3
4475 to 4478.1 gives 29.54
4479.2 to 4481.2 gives 24.42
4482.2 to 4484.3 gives 23.08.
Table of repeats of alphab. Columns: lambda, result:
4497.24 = 23.73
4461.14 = 22.41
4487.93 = 23.87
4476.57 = 27.77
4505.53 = 25.13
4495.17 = 19.79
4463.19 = 20.78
